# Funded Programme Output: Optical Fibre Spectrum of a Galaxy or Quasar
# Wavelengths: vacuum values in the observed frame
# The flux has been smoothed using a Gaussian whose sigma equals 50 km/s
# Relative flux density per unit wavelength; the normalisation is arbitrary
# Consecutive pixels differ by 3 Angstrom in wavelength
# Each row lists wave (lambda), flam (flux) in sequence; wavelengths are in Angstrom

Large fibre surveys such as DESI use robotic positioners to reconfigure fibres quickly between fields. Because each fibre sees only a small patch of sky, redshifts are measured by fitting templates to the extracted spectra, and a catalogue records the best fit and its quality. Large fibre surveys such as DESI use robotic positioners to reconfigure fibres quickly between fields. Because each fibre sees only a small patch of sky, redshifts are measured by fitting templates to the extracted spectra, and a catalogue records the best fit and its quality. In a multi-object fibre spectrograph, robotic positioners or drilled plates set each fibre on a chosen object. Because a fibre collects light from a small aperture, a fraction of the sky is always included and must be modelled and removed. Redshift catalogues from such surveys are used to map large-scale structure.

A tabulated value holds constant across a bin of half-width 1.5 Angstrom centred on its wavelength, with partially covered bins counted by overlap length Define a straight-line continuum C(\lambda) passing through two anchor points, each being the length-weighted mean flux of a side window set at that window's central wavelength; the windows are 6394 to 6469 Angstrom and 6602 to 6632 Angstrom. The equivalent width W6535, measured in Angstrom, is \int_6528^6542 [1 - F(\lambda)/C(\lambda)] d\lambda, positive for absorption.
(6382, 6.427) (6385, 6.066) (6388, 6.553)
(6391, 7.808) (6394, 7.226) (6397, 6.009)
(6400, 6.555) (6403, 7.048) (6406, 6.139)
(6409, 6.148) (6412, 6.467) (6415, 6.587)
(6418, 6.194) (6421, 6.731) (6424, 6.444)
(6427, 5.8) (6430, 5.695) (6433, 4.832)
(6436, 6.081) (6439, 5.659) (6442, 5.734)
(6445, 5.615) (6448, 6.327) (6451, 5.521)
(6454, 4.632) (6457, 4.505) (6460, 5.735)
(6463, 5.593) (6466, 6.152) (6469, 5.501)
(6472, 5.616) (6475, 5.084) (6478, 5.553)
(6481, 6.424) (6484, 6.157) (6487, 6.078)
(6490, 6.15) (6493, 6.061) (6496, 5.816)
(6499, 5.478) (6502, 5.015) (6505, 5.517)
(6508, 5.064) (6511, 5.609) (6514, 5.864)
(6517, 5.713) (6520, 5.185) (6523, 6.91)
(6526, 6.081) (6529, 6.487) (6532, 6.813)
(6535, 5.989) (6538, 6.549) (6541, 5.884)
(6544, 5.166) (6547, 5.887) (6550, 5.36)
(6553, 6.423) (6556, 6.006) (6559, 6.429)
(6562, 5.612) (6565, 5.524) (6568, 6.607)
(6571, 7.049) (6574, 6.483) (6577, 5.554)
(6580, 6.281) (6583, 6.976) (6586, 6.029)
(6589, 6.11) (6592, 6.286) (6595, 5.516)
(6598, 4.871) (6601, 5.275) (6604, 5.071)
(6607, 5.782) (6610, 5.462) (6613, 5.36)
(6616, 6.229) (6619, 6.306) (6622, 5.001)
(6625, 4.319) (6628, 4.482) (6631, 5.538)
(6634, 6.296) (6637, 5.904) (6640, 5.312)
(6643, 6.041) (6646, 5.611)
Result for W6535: -1.9 Angstrom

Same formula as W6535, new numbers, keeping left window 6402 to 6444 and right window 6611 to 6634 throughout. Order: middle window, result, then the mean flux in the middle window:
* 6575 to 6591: -2.0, 6.2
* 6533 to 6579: -3.5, 6.05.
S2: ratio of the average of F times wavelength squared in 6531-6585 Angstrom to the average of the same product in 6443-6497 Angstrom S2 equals 1.11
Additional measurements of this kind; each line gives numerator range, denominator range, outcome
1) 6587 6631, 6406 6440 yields 0.95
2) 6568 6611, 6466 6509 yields 1.07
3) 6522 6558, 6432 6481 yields 1.13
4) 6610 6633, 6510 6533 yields 0.91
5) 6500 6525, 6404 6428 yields 0.91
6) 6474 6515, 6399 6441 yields 0.95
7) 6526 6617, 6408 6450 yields 1.04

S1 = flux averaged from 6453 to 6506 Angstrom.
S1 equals 5.63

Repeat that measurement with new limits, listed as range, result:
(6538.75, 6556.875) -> 5.81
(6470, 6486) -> 5.77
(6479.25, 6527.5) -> 5.82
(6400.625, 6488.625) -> 5.87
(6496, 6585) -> 5.98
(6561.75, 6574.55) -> 6.3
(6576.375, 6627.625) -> 5.65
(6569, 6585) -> 6.46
